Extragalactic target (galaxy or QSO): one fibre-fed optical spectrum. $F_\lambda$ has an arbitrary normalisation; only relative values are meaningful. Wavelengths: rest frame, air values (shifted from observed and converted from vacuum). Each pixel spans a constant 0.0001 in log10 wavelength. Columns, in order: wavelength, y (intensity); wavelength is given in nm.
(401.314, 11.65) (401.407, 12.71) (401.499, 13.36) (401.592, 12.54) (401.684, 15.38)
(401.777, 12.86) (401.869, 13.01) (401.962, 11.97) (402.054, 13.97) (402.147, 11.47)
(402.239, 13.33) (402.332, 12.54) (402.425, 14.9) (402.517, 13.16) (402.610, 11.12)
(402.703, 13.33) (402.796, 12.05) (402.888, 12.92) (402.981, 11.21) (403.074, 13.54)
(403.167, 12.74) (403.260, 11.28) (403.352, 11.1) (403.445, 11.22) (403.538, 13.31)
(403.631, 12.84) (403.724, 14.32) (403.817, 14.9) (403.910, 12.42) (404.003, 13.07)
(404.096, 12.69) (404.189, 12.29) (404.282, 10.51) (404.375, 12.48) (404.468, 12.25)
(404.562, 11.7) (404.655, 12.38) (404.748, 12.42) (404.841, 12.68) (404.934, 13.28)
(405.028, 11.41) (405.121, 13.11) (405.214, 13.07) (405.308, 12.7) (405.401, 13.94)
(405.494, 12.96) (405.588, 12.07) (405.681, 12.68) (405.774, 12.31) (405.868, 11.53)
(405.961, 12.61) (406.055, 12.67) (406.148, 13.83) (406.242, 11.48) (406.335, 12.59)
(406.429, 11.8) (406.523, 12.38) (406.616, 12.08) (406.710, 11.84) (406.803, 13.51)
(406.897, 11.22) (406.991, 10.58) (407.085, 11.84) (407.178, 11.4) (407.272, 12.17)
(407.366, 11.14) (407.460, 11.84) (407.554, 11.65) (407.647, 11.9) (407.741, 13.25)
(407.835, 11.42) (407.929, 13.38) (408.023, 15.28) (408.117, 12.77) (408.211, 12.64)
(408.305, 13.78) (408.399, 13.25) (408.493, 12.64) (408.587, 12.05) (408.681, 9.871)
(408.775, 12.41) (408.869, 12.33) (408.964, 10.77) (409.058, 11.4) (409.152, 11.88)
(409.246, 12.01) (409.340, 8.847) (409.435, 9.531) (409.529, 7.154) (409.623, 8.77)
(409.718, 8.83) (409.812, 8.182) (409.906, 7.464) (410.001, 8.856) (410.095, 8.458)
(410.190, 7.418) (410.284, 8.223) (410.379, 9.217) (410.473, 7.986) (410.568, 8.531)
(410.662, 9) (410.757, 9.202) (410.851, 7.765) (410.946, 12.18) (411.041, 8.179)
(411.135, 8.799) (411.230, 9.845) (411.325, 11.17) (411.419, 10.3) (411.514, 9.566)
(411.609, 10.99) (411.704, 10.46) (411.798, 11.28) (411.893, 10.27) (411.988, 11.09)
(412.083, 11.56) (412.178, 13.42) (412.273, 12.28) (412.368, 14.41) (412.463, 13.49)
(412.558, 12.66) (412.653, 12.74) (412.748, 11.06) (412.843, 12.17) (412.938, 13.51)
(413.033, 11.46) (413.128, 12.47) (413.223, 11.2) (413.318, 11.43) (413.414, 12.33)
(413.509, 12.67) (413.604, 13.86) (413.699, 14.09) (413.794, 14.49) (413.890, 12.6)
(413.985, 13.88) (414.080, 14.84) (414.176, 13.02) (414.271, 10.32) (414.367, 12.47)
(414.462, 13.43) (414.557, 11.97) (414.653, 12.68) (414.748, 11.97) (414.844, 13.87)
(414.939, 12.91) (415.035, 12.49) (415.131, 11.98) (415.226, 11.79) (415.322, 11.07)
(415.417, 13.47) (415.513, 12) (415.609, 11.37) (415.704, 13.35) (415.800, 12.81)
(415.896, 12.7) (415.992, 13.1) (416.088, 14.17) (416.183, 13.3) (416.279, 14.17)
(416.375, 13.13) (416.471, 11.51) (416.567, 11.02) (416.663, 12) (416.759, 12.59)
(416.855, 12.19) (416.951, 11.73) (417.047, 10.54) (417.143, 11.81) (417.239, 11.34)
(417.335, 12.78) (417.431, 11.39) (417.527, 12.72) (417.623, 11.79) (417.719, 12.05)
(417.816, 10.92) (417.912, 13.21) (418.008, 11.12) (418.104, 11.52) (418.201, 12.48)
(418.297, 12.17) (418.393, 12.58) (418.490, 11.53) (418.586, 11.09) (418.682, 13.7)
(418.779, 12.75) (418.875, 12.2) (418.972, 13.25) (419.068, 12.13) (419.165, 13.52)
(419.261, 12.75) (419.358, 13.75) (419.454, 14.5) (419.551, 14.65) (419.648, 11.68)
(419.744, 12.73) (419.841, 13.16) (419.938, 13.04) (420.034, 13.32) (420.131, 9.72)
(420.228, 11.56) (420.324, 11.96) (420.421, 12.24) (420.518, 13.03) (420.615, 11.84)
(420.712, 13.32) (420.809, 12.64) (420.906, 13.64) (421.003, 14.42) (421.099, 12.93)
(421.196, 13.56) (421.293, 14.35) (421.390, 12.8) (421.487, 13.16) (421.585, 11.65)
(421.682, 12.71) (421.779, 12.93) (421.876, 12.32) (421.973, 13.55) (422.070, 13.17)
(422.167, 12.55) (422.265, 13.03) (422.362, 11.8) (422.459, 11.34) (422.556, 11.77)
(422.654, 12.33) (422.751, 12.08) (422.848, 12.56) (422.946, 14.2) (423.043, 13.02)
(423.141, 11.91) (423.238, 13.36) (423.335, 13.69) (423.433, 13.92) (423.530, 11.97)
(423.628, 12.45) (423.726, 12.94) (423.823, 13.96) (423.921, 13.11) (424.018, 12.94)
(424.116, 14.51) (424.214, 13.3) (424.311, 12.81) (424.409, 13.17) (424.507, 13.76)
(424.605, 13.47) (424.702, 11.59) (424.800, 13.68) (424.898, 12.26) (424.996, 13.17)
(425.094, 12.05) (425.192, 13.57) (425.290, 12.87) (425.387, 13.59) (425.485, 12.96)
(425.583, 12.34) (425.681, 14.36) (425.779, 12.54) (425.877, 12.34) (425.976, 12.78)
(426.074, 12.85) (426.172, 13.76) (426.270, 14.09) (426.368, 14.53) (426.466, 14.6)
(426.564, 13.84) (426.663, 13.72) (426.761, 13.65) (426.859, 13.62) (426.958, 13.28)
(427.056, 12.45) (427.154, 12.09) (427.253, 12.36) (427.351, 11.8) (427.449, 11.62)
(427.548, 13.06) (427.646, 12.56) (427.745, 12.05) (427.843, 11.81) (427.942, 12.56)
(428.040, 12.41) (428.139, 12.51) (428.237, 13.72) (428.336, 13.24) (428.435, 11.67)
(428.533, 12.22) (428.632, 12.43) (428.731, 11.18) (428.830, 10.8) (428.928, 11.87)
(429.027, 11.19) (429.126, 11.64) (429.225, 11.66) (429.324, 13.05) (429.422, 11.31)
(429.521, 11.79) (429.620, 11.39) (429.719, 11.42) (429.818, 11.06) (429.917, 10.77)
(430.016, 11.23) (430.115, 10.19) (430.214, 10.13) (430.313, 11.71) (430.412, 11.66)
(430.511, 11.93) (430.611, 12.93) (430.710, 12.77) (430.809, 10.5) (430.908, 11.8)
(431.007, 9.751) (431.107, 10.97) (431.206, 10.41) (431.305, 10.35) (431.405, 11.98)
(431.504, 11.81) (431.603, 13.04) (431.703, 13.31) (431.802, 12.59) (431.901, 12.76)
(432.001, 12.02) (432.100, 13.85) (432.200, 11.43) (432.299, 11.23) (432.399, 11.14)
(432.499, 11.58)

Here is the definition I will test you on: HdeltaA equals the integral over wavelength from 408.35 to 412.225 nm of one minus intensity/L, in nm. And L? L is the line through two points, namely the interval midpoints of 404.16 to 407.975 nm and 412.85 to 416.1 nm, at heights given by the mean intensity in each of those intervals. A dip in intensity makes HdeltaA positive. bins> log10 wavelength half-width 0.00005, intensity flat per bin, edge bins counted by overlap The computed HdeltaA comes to 0.76 nm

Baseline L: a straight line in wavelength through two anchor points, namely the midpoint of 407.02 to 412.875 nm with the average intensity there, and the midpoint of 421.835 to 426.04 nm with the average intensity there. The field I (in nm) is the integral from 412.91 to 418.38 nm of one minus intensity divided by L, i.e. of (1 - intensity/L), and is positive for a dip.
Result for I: -0.349 nm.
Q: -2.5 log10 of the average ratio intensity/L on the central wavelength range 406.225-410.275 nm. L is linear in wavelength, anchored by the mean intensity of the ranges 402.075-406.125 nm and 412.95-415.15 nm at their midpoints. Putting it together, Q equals 0.13 mag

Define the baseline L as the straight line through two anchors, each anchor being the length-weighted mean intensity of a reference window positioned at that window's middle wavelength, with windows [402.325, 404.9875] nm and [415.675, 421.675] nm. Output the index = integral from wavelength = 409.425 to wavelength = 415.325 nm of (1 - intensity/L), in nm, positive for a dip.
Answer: 0.664 nm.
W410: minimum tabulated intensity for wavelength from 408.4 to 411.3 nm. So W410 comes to 7.154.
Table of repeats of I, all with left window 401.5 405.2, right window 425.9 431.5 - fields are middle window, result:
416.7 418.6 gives 0.07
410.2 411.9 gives 0.40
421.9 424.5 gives -0.14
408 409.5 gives 0.08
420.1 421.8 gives -0.06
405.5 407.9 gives 0.10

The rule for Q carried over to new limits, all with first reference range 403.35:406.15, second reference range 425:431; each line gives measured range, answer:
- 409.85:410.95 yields 0.42 mag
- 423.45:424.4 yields -0.06 mag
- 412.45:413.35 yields 0.03 mag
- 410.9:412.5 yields 0.13 mag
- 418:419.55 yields -0.02 mag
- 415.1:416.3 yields -0.02 mag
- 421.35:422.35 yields -0.03 mag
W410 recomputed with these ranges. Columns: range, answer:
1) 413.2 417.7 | 10.32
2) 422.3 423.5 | 11.34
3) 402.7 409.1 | 9.871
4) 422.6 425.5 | 11.59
